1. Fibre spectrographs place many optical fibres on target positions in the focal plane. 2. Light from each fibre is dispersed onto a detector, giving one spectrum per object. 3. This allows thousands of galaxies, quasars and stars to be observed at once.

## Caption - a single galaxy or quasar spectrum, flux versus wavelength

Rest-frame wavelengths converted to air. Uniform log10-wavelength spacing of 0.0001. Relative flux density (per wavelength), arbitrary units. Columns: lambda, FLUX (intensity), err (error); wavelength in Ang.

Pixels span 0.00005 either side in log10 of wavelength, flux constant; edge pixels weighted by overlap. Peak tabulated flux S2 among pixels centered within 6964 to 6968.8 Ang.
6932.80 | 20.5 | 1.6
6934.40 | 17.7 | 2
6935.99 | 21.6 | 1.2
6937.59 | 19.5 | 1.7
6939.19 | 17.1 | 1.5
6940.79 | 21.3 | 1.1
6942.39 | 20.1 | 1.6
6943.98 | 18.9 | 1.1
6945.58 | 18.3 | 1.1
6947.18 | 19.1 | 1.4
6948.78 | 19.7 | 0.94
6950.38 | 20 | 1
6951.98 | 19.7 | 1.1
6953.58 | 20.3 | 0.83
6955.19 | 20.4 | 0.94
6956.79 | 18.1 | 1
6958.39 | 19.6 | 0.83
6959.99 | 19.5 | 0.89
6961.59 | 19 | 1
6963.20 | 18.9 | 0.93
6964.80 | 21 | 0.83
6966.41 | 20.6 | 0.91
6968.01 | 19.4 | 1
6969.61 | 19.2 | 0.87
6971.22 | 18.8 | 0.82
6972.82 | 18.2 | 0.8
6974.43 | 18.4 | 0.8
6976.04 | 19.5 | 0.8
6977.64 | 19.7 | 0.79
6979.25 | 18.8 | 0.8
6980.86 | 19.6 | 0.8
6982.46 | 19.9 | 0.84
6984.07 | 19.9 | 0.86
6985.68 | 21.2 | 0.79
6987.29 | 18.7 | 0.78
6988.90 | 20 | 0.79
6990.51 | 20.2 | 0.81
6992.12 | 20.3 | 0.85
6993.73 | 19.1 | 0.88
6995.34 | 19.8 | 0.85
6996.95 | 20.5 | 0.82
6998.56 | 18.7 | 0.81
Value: 21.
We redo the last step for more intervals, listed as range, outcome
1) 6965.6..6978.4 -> 20.6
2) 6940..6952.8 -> 21.3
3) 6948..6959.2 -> 20.4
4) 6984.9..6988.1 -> 21.2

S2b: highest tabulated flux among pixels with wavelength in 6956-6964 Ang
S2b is 19.6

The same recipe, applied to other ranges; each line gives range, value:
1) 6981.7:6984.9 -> 19.9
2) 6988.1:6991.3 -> 20.2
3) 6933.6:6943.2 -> 21.6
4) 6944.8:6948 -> 19.1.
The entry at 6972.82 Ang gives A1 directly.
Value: 18.2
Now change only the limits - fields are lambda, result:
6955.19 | 20.4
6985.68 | 21.2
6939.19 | 17.1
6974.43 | 18.4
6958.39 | 19.6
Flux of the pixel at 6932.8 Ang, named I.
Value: 20.5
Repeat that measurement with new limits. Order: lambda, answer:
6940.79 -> 21.3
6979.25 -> 18.8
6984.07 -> 19.9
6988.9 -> 20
